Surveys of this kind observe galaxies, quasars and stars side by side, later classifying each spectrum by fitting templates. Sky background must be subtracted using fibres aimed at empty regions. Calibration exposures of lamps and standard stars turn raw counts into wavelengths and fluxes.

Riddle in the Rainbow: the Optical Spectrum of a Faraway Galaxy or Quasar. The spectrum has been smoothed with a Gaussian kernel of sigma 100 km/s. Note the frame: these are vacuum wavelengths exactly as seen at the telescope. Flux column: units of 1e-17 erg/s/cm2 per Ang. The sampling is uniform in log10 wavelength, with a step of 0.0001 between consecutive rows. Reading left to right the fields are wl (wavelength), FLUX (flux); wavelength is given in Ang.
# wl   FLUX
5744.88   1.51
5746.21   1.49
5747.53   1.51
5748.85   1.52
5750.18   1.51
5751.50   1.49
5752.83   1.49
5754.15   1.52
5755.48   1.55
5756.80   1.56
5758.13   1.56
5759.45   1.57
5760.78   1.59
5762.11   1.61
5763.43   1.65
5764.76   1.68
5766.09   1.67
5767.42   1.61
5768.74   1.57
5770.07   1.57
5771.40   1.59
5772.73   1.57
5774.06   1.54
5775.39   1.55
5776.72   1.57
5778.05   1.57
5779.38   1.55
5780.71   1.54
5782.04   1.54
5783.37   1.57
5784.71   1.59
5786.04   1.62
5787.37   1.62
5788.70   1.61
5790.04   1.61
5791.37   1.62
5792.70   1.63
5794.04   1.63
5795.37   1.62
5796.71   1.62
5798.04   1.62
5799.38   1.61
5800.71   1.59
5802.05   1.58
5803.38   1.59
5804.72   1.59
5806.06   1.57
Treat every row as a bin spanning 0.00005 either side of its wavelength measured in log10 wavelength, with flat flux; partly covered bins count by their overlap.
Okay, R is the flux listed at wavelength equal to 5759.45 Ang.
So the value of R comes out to 1.57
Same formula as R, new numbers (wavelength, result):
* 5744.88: 1.51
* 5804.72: 1.59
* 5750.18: 1.51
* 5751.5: 1.49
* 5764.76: 1.68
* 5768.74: 1.57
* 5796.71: 1.62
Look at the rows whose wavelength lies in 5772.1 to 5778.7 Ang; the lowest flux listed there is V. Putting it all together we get 1.54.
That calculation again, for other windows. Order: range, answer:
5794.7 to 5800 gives 1.61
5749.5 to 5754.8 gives 1.49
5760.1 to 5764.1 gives 1.59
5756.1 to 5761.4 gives 1.56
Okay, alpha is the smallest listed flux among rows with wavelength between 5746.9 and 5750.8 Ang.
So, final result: 1.51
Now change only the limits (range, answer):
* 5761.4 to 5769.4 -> 1.57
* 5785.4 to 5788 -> 1.62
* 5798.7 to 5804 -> 1.58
